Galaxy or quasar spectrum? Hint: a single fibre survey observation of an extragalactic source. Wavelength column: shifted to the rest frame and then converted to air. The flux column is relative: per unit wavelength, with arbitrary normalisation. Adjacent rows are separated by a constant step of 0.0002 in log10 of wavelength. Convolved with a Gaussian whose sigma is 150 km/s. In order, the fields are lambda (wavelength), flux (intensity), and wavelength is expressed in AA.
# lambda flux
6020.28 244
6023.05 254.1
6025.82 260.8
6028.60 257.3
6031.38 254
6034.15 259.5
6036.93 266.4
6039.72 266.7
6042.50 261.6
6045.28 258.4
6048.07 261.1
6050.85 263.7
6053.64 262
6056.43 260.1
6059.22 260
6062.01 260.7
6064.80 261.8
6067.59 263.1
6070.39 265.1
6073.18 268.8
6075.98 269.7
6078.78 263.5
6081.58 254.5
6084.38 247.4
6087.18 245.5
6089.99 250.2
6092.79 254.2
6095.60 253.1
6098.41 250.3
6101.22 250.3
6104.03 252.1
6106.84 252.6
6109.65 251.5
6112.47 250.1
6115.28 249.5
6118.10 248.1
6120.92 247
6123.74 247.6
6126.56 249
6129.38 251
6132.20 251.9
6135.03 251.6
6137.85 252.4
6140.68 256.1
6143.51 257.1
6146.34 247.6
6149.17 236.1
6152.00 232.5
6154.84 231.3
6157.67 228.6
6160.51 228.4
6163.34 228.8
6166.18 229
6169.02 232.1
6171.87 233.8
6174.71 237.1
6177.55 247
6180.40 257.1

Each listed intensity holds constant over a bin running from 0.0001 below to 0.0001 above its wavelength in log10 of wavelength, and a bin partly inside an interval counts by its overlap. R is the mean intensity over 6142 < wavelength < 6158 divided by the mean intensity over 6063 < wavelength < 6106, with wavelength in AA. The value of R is 0.9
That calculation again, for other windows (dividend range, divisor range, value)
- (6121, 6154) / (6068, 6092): 0.96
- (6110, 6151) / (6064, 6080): 0.94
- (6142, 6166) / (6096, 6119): 0.94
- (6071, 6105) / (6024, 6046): 0.98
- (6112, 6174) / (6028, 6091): 0.93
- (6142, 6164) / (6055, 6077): 0.90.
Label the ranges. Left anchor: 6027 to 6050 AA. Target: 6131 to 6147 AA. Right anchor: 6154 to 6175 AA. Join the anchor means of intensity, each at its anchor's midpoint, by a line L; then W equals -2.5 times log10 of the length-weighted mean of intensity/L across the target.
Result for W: -0.07 mag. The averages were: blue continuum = 261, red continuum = 231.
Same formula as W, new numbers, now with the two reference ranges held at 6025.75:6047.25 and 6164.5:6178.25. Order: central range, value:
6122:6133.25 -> -0.029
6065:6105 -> -0.022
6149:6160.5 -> 0.032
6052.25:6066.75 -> -0.021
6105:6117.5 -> -0.019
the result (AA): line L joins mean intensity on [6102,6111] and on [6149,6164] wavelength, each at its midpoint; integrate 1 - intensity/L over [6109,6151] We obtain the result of -1.3 AA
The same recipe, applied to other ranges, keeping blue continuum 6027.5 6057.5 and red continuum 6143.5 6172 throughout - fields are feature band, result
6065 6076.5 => -0.5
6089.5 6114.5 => -0.5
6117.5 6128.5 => -0.3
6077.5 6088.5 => 0.0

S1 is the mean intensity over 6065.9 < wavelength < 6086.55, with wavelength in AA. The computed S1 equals 261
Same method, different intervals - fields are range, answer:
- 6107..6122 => 250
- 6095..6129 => 250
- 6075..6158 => 250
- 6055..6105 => 257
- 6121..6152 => 249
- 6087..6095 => 251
